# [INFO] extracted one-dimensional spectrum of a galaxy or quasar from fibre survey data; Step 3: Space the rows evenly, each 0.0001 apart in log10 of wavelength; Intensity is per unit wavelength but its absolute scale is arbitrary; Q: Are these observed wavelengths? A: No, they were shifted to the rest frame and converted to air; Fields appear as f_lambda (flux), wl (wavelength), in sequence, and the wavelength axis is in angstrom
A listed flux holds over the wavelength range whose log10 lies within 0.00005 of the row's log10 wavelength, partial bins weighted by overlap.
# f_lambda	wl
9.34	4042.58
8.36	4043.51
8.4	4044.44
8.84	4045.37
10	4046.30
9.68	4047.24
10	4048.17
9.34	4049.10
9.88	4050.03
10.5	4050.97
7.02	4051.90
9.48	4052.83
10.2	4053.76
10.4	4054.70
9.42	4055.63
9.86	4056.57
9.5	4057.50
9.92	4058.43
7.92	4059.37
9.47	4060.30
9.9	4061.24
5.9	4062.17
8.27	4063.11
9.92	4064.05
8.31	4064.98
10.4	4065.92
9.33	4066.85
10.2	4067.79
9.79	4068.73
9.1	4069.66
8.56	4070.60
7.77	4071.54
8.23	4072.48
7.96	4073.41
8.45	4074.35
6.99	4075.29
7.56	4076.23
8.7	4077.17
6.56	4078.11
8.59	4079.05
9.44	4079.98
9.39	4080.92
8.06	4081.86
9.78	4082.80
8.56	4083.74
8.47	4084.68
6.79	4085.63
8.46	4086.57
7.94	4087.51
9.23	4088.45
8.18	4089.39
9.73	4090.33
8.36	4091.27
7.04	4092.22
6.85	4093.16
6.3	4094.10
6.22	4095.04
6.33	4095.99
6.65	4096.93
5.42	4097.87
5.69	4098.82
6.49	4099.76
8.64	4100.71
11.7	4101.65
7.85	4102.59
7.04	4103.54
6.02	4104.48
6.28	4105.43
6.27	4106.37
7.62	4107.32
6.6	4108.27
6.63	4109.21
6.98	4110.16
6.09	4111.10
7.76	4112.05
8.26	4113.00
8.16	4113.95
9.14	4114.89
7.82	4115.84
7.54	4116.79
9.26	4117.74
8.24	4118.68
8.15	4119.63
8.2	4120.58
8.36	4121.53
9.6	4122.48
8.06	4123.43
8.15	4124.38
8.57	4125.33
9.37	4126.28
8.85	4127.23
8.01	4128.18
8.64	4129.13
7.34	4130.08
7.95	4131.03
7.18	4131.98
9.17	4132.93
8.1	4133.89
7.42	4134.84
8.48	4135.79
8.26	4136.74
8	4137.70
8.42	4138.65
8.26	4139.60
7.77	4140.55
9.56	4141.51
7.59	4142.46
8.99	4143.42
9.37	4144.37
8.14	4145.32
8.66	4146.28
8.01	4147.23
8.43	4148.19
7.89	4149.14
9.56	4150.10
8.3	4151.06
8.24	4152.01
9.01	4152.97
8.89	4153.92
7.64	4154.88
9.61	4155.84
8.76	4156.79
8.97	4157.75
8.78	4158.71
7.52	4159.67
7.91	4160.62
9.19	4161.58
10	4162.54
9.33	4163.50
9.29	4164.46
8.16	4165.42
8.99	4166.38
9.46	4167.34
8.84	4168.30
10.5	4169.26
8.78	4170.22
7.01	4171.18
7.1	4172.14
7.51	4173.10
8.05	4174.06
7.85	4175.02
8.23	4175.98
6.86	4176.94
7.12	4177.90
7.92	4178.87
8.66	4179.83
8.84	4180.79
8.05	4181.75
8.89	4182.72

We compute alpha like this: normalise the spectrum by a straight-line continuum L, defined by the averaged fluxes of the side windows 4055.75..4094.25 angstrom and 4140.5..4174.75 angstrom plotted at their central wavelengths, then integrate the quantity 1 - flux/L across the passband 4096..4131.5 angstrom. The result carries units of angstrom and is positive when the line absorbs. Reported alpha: 3.4 angstrom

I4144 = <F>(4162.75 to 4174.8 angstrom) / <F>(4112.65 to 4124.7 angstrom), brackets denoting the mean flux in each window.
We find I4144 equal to 1.03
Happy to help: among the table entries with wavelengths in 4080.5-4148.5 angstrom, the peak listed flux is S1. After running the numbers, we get 11.7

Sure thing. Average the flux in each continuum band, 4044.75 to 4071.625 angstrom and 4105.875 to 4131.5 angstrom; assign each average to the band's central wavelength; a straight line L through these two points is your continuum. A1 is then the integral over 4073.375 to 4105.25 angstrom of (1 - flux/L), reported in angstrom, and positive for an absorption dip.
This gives 3.1 angstrom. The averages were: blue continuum 9.29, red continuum 7.99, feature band 7.79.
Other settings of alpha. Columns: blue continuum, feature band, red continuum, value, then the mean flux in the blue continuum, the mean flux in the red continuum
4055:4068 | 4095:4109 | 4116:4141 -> 2.63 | 9.16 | 8.28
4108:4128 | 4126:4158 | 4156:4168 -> 0.38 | 8.1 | 8.88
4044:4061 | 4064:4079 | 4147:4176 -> 1.16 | 9.44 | 8.58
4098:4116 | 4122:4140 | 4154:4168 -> -0.65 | 7.38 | 8.83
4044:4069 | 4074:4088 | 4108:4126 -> 0.86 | 9.32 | 8.01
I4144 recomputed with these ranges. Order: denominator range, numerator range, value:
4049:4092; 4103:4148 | 0.91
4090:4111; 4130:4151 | 1.17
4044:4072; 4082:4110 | 0.81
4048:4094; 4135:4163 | 0.98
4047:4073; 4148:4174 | 0.94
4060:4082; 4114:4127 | 0.99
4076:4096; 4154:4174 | 1.07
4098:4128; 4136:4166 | 1.10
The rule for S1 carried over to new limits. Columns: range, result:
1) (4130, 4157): 9.61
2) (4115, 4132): 9.6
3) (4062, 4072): 10.4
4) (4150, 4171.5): 10.5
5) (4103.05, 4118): 9.26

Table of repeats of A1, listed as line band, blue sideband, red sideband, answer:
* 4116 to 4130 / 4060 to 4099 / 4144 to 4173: -0.02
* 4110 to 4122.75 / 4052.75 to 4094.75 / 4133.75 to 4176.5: 0.67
